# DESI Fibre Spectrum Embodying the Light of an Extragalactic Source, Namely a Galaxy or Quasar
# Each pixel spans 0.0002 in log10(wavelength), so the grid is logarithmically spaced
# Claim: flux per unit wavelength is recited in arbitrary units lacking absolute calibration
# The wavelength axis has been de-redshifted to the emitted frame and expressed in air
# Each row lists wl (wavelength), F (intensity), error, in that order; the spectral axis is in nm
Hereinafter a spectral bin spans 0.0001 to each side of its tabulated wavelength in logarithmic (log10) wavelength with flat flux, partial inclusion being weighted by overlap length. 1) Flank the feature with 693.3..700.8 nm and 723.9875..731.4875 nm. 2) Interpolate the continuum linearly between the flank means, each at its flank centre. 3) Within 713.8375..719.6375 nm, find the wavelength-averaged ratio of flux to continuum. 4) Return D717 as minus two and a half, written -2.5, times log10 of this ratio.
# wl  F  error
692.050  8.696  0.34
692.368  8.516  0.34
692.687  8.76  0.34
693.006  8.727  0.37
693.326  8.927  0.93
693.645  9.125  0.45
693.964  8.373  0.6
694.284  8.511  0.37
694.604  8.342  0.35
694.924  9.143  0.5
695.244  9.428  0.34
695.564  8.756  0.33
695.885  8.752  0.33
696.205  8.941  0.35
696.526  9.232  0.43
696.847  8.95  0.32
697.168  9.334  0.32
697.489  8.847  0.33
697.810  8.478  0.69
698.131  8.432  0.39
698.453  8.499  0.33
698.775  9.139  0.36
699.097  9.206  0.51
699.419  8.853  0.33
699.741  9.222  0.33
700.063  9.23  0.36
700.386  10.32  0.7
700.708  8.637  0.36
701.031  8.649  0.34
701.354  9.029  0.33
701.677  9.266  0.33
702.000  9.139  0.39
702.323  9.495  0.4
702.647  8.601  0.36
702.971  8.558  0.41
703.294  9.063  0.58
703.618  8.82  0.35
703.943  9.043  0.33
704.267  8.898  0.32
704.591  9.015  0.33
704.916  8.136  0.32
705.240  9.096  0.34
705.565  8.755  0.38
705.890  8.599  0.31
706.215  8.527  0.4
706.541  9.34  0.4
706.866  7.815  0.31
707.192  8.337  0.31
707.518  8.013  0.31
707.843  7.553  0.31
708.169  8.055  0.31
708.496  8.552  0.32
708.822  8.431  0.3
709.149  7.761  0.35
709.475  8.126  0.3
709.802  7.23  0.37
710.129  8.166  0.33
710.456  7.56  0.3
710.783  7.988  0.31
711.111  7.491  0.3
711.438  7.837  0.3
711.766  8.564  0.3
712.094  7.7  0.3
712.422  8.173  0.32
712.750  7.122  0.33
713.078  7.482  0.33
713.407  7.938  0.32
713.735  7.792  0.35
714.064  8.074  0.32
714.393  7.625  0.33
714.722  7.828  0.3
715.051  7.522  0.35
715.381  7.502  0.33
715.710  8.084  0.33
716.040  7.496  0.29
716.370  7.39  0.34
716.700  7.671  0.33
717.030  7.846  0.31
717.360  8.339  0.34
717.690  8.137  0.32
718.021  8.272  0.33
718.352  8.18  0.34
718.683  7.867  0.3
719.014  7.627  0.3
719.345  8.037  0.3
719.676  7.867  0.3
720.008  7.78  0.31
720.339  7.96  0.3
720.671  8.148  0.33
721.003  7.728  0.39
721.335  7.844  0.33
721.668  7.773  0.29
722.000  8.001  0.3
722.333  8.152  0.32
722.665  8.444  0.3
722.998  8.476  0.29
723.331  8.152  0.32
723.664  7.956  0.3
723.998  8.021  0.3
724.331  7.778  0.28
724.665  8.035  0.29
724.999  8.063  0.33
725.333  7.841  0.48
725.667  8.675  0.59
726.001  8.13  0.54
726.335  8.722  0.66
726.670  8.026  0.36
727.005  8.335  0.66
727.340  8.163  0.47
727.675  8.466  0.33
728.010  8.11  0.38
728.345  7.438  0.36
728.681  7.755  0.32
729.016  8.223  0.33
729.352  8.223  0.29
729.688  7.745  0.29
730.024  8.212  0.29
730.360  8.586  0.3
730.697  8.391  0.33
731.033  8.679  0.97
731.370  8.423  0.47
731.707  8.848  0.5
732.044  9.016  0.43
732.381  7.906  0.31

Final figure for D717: 0.080 mag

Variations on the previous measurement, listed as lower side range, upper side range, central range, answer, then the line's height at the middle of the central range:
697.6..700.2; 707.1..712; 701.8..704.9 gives -0.05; 8.5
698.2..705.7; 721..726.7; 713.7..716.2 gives 0.10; 8.47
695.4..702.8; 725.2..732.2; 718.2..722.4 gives 0.08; 8.49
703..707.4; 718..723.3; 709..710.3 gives 0.09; 8.51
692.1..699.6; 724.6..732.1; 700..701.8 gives -0.05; 8.75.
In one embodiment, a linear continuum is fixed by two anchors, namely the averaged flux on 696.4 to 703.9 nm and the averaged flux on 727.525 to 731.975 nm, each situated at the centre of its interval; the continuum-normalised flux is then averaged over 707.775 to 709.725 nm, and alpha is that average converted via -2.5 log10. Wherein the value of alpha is 0.093 mag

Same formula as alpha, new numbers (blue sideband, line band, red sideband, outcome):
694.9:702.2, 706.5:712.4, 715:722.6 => 0.05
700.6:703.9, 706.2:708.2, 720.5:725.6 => 0.06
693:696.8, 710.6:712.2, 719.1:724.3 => 0.06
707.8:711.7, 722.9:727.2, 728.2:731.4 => -0.01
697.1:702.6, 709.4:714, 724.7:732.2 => 0.12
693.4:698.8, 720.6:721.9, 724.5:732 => 0.07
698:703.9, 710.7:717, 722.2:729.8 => 0.11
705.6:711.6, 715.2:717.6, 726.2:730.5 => 0.05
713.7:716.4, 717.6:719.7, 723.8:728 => -0.02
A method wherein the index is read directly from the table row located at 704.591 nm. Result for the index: 9.015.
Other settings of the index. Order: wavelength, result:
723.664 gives 7.956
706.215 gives 8.527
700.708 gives 8.637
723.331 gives 8.152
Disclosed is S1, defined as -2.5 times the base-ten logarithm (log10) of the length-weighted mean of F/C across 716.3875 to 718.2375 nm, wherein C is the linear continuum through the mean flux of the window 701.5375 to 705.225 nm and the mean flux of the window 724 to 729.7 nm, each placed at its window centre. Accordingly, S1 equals 0.06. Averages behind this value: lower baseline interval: 8.92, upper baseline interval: 8.11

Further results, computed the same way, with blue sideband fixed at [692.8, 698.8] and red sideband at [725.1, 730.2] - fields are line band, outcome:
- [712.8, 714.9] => 0.09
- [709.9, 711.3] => 0.10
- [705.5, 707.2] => 0.00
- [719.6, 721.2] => 0.05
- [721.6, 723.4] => 0.01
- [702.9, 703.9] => -0.02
